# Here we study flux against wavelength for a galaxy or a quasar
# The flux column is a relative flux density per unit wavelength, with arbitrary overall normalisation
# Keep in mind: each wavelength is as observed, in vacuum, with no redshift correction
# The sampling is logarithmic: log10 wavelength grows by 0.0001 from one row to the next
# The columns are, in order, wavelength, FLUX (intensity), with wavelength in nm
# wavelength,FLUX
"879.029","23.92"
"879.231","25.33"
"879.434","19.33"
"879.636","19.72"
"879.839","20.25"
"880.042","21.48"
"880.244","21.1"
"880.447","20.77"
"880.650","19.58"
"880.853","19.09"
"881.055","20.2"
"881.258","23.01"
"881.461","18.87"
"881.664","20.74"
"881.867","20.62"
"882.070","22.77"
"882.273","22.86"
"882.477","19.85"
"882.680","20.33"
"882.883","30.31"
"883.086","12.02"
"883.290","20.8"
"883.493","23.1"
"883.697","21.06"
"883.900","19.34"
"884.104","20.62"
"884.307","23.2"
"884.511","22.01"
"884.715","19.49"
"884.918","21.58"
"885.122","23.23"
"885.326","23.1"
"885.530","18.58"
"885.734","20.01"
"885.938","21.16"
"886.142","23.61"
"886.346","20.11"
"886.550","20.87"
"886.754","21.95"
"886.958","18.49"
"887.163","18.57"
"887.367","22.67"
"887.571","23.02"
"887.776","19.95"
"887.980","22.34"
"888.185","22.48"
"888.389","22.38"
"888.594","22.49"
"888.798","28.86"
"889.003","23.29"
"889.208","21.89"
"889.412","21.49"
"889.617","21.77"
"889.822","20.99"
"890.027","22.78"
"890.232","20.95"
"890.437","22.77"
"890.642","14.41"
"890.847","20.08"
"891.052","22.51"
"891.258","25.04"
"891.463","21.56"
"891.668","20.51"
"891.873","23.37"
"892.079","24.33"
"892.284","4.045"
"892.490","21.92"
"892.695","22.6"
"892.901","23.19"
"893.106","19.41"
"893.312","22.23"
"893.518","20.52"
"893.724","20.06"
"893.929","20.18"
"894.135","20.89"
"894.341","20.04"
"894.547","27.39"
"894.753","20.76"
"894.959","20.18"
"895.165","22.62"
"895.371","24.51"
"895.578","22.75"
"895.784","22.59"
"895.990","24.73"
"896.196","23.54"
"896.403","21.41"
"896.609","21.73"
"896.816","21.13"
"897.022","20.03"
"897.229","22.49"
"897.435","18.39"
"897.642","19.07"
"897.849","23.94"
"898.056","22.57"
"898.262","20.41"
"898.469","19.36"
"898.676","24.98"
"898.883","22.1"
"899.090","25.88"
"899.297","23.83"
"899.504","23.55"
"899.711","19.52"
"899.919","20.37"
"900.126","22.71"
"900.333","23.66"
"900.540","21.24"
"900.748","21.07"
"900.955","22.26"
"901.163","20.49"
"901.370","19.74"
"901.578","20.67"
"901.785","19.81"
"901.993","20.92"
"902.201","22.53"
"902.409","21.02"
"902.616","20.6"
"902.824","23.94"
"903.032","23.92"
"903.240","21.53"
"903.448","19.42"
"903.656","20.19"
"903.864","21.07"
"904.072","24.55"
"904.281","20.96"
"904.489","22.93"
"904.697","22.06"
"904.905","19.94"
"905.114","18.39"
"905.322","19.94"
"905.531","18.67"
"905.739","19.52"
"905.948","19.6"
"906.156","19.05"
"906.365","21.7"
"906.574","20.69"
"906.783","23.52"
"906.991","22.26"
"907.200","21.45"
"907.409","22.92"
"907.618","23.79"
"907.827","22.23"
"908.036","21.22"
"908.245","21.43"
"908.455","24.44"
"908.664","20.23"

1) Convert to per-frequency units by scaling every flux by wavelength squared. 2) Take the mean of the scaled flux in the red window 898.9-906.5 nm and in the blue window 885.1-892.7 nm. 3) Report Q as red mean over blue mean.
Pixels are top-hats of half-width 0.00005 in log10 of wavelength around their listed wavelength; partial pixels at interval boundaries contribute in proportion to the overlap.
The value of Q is 1.03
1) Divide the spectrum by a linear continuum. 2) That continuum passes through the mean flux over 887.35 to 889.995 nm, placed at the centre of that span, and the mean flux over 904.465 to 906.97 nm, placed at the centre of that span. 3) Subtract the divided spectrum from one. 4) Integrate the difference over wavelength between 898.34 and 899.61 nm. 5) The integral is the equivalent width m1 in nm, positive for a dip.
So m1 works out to -0.11 nm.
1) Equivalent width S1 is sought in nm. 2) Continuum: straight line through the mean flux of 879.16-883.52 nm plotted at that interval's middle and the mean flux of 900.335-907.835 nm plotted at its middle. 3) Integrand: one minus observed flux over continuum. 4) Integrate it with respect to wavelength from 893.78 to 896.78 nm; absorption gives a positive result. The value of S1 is -0.17 nm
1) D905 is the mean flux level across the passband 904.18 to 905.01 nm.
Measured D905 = 21.5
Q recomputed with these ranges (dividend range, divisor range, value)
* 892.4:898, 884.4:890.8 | 1.03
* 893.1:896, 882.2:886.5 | 1.06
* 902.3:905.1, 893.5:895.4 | 1.02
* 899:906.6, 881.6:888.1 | 1.05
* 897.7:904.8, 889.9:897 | 1.04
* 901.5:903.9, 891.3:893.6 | 1.07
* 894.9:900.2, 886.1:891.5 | 1.04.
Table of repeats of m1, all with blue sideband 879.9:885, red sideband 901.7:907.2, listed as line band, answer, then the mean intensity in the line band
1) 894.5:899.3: -0.27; 22.3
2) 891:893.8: 0.03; 20.8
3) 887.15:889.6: -0.18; 22.6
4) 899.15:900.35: -0.07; 22.3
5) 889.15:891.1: 0.01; 20.9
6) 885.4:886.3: 0.01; 20.9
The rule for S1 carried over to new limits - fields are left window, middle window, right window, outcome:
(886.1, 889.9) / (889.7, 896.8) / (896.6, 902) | 0.13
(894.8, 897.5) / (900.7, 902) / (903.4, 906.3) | 0.03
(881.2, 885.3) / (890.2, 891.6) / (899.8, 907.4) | 0.01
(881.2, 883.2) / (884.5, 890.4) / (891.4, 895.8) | -0.17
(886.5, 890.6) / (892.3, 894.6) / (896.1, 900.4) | 0.11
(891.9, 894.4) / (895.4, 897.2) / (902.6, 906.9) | -0.18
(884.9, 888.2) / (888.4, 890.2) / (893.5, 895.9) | -0.11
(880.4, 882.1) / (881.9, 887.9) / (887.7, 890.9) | -0.02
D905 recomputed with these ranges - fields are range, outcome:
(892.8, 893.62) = 21.3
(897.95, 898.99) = 21.9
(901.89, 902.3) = 21.7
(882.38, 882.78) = 20.1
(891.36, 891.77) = 21.1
